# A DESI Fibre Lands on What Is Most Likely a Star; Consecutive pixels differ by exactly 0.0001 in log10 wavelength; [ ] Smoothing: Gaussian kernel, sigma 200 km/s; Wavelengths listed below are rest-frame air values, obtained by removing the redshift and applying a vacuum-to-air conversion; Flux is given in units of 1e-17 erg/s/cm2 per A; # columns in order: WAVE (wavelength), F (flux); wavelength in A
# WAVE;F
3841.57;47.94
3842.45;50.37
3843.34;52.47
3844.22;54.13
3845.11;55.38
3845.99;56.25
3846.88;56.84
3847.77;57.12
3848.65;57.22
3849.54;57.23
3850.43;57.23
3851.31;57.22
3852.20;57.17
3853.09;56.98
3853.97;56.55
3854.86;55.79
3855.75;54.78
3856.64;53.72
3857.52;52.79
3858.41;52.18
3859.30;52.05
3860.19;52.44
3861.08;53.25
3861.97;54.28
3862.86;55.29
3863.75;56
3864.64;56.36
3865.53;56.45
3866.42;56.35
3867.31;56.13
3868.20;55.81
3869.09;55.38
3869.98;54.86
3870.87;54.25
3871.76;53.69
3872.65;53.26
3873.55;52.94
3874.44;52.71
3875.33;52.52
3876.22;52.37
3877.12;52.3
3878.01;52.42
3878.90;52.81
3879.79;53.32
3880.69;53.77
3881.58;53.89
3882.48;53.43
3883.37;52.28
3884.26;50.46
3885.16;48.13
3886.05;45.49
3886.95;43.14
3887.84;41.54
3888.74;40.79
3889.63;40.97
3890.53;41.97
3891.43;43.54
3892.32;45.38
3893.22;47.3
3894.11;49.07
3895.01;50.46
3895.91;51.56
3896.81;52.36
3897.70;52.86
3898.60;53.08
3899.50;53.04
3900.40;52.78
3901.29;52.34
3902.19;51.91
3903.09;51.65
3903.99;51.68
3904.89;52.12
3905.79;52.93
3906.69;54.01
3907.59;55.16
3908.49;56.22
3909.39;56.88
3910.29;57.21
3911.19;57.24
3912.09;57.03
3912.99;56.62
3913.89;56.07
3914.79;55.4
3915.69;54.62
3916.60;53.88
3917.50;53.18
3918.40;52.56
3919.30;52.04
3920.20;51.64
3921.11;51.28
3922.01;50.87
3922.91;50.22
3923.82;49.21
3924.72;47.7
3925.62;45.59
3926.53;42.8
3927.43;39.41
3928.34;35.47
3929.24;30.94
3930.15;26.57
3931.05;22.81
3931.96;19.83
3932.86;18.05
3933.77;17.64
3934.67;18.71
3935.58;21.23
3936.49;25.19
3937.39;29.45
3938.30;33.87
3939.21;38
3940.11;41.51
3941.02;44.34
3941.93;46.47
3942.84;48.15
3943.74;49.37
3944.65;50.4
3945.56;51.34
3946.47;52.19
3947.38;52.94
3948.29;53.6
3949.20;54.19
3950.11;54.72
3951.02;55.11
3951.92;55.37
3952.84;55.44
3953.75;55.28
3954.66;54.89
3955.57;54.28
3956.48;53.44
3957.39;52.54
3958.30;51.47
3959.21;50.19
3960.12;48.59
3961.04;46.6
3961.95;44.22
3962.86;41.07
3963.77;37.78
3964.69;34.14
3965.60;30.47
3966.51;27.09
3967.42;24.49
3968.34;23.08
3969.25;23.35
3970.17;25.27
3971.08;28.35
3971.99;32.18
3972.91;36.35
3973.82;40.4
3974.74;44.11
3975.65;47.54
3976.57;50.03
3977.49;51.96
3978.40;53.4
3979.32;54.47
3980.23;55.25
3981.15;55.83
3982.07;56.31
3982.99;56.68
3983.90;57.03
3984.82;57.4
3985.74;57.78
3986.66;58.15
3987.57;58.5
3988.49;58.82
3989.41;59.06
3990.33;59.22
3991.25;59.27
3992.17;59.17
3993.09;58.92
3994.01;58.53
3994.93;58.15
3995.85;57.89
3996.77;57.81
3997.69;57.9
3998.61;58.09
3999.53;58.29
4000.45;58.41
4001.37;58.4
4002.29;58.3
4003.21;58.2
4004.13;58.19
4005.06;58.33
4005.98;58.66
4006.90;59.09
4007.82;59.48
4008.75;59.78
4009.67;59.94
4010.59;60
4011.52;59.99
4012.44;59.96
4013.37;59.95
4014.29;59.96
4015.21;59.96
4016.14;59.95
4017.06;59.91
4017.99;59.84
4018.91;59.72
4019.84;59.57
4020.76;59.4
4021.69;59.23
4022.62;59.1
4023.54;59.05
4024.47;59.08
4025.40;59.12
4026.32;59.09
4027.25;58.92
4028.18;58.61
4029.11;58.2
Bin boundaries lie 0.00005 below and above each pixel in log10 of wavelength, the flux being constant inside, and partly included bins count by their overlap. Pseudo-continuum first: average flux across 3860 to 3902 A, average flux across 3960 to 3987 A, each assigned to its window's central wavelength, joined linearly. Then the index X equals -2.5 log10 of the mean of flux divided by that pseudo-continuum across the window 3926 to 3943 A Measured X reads 0.43 mag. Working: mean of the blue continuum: 51.4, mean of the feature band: 31.4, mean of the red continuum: 43.2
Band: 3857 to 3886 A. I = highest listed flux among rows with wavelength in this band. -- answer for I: 56.45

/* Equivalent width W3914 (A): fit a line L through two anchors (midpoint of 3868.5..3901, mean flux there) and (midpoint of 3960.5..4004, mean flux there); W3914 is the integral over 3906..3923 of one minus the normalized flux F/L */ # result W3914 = -1.5 A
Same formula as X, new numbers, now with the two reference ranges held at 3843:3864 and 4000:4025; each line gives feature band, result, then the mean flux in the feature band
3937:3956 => 0.17 mag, 49.1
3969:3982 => 0.32 mag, 43.5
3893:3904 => 0.09 mag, 51.6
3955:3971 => 0.43 mag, 39.2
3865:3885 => 0.04 mag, 53.6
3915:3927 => 0.13 mag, 50.5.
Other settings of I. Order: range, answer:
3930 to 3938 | 29.45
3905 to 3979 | 57.24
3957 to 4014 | 60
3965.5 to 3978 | 51.96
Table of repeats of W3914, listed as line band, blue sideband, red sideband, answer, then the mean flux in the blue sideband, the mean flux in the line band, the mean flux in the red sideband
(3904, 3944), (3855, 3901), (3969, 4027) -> 6.9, 51.6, 43.9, 55.4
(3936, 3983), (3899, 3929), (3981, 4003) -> 9.1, 51.7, 44.7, 58.1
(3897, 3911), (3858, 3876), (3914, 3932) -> -1.6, 54.3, 53.6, 45.1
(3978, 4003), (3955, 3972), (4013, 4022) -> -4.4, 38.6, 57.7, 59.8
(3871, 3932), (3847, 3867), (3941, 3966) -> 3.7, 55.4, 49.5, 49.4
